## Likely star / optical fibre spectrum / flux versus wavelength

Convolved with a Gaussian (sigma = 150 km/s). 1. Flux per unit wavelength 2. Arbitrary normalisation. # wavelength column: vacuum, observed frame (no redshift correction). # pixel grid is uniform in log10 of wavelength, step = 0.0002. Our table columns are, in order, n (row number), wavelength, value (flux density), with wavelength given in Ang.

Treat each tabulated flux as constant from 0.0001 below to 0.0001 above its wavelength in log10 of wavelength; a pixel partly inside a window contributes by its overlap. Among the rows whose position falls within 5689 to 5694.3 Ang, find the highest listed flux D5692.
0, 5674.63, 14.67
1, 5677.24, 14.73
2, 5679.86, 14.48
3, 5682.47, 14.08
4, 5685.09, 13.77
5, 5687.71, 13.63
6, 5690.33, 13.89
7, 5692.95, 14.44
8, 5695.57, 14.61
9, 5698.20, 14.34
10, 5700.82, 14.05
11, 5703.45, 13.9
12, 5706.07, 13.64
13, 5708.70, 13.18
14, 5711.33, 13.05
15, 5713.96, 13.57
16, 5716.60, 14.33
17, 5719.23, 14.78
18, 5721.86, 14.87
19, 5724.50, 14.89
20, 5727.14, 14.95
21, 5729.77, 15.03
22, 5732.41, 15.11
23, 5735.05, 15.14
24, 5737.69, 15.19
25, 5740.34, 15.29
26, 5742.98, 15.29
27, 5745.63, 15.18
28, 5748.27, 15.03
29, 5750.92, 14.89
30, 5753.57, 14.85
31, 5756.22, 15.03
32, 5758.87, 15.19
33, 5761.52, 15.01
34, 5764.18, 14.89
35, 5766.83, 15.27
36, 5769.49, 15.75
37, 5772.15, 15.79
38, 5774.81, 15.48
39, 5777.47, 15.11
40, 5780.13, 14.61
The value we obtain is 14.44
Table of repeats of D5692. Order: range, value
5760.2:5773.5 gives 15.79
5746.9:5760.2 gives 15.19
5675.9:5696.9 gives 14.73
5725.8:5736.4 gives 15.14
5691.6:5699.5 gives 14.61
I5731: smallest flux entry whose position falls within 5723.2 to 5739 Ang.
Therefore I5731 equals 14.89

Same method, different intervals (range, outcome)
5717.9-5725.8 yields 14.78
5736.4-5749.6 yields 15.03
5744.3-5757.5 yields 14.85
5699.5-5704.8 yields 13.9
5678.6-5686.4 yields 13.77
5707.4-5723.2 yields 13.05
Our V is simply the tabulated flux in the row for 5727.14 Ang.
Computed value 14.95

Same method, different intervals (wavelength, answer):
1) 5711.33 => 13.05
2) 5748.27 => 15.03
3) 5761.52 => 15.01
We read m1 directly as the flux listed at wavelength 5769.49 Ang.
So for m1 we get 15.75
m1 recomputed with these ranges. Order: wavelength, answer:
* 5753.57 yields 14.85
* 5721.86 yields 14.87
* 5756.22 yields 15.03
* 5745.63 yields 15.18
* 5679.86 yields 14.48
